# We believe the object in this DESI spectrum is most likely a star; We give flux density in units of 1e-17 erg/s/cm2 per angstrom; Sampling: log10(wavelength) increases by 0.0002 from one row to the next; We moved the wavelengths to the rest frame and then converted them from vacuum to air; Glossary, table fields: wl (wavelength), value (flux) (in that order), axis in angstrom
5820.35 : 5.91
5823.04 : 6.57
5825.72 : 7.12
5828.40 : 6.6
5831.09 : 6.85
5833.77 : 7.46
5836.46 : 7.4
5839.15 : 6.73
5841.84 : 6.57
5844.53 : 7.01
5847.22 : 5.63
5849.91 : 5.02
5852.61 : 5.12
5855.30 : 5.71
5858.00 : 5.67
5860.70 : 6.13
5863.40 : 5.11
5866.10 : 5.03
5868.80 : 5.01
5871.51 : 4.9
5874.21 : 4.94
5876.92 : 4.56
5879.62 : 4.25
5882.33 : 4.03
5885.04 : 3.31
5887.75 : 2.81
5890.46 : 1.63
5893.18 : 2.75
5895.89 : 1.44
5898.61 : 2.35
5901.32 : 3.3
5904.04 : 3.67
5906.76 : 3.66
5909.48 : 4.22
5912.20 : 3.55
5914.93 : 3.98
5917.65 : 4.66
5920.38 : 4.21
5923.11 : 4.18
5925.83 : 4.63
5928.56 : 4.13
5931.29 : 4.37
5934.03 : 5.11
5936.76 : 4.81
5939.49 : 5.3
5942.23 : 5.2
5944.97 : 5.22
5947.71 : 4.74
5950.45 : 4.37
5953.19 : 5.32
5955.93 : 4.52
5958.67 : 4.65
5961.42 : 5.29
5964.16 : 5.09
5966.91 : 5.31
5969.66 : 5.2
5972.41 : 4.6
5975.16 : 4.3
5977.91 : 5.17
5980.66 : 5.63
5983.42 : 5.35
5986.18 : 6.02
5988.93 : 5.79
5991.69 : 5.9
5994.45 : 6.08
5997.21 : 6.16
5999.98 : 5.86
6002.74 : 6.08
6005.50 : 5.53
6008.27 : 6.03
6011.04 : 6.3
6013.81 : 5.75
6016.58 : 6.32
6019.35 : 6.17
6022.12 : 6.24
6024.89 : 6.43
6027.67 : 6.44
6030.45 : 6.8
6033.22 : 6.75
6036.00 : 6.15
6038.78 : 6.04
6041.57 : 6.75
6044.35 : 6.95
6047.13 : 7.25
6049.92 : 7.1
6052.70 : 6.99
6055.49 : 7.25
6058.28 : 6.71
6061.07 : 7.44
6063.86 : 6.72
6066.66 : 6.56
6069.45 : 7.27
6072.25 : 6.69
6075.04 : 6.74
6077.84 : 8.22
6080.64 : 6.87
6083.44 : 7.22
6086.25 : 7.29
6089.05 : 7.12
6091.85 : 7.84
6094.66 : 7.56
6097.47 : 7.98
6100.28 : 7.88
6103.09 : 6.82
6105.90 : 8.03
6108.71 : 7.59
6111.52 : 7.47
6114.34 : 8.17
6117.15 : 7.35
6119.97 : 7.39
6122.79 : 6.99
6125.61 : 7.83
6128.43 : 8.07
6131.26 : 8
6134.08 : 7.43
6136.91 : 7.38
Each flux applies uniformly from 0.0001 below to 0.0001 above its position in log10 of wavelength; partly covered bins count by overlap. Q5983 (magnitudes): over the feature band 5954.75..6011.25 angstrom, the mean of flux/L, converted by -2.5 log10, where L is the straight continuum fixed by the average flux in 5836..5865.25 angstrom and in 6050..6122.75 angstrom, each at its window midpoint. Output 0.23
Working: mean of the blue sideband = 5.95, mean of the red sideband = 7.32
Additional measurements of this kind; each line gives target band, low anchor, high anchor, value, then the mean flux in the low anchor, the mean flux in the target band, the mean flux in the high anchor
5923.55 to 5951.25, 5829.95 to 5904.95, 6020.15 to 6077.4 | 0.17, 4.8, 4.78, 6.78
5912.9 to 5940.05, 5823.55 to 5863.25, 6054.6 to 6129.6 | 0.43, 6.32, 4.49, 7.37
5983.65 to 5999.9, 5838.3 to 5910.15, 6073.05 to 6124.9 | 0.02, 4.45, 5.93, 7.47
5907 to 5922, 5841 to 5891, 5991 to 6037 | 0.29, 4.9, 4.09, 6.18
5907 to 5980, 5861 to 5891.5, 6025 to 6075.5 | 0.12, 4.24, 4.69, 6.8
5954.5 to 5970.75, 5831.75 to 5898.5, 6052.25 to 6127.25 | 0.19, 4.89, 5.01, 7.34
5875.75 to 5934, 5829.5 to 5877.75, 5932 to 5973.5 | 0.42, 5.84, 3.64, 4.97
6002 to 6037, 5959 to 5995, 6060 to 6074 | -0.03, 5.33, 6.23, 6.92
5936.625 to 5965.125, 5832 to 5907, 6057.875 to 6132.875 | 0.15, 4.71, 4.96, 7.41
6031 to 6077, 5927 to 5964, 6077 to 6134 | -0.03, 4.86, 6.85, 7.57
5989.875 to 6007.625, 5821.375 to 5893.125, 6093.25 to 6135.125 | 0.12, 5.38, 5.93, 7.64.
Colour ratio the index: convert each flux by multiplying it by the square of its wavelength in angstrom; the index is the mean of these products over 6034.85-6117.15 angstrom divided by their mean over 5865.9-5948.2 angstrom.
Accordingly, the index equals 1.88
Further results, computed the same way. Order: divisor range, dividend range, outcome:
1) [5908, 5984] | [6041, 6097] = 1.57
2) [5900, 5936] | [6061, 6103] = 1.85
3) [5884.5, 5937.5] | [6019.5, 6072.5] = 1.94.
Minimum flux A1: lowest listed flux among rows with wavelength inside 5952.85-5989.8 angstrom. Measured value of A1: 4.3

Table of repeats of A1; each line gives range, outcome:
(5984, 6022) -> 5.53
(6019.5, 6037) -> 6.15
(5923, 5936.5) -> 4.13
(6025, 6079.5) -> 6.04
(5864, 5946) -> 1.44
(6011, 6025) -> 5.75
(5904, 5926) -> 3.55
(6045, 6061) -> 6.71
